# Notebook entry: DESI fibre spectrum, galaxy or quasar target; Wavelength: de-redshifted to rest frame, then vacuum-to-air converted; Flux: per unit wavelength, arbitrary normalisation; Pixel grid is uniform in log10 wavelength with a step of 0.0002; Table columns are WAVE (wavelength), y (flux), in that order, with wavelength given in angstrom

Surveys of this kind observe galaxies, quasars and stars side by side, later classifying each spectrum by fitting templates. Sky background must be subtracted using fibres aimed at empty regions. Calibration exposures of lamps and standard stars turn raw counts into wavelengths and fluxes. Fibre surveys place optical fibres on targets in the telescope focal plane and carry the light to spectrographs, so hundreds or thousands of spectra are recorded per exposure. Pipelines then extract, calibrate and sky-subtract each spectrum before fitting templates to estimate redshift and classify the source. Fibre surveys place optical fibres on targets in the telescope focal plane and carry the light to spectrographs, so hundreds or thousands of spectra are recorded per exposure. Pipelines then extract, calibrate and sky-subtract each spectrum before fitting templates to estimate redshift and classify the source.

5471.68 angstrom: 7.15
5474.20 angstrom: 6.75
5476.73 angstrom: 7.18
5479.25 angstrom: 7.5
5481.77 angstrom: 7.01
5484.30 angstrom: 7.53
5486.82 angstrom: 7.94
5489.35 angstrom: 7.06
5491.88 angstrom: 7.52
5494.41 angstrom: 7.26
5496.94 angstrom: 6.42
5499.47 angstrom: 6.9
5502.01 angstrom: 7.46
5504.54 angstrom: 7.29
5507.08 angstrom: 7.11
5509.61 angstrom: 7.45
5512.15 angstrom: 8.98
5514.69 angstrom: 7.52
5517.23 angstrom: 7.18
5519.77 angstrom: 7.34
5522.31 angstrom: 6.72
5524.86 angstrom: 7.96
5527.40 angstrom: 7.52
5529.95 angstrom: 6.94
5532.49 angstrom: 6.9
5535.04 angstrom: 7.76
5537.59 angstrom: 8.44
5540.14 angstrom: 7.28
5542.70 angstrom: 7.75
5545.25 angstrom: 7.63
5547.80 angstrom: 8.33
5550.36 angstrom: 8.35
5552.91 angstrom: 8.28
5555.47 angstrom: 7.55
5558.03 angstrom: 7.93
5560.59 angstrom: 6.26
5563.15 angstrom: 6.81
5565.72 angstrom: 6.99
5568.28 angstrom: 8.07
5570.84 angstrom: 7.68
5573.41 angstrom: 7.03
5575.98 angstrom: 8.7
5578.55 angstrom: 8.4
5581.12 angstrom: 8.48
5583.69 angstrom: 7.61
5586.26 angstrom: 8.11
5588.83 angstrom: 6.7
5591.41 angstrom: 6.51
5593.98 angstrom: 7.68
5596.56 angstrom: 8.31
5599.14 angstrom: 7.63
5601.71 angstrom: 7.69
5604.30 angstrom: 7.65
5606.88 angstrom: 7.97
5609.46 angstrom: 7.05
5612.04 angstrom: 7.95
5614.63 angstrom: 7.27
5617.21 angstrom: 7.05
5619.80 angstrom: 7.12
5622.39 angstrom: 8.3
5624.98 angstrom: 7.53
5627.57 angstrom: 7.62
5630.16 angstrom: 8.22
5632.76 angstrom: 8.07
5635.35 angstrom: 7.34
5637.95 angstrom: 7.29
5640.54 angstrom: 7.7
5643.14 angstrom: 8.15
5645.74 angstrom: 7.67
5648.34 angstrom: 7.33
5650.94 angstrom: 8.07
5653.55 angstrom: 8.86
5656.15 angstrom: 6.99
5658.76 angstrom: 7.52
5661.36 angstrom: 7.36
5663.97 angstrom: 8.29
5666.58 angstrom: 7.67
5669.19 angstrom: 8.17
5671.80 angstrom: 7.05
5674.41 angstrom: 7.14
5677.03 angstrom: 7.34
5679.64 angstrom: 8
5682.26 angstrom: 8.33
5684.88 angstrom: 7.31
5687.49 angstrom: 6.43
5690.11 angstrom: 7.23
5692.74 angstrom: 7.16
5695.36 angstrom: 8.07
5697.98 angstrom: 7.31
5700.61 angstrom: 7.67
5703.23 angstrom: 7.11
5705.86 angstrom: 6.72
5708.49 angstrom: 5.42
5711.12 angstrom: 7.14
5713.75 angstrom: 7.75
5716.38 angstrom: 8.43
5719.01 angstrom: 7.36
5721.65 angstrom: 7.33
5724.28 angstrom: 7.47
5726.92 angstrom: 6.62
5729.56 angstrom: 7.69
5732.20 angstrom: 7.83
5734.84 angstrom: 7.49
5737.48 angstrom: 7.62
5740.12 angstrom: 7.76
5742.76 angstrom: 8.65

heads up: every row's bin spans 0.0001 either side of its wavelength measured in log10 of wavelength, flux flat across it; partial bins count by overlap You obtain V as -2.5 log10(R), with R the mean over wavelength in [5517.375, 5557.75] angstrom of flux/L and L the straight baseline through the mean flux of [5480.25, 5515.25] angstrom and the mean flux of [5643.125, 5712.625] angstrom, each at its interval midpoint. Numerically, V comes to -0.04 mag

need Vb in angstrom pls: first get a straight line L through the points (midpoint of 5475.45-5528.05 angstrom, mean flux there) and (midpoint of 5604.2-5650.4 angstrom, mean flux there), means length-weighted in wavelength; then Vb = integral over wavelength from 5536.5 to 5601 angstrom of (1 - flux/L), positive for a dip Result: -1.6 angstrom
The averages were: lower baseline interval 7.37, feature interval 7.7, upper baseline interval 7.63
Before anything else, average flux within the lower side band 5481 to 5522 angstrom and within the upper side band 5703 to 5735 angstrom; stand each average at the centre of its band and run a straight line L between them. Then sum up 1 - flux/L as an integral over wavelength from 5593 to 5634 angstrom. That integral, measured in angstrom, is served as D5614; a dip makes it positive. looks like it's -2.2 angstrom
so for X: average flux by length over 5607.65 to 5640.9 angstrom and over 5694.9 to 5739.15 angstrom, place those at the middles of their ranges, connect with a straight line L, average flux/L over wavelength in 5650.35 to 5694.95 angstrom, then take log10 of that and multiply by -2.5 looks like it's -0.02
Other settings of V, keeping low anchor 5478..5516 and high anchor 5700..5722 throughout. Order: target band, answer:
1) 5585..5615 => -0.04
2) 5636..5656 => -0.08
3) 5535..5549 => -0.07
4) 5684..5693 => 0.03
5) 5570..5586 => -0.10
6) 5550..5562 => -0.04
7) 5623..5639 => -0.06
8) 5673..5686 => -0.06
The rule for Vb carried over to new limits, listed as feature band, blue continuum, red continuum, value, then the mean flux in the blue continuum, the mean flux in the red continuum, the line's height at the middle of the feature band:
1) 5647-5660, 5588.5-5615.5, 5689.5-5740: -0.5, 7.52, 7.35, 7.44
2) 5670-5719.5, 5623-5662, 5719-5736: 1.3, 7.73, 7.4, 7.53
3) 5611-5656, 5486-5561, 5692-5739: -1.8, 7.51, 7.35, 7.42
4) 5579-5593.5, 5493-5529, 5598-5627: -0.1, 7.36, 7.57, 7.51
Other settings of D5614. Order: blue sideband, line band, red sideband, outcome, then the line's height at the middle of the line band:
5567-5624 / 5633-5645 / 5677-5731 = -0.2 angstrom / 7.54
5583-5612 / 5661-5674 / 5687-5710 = -0.9 angstrom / 7.19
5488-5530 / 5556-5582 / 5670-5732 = -1.0 angstrom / 7.34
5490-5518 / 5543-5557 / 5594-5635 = -0.9 angstrom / 7.5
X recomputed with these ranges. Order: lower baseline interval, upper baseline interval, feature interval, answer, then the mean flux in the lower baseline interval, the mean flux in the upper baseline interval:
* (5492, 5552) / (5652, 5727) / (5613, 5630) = -0.01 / 7.51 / 7.44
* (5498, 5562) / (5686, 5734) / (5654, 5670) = -0.05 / 7.55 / 7.27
